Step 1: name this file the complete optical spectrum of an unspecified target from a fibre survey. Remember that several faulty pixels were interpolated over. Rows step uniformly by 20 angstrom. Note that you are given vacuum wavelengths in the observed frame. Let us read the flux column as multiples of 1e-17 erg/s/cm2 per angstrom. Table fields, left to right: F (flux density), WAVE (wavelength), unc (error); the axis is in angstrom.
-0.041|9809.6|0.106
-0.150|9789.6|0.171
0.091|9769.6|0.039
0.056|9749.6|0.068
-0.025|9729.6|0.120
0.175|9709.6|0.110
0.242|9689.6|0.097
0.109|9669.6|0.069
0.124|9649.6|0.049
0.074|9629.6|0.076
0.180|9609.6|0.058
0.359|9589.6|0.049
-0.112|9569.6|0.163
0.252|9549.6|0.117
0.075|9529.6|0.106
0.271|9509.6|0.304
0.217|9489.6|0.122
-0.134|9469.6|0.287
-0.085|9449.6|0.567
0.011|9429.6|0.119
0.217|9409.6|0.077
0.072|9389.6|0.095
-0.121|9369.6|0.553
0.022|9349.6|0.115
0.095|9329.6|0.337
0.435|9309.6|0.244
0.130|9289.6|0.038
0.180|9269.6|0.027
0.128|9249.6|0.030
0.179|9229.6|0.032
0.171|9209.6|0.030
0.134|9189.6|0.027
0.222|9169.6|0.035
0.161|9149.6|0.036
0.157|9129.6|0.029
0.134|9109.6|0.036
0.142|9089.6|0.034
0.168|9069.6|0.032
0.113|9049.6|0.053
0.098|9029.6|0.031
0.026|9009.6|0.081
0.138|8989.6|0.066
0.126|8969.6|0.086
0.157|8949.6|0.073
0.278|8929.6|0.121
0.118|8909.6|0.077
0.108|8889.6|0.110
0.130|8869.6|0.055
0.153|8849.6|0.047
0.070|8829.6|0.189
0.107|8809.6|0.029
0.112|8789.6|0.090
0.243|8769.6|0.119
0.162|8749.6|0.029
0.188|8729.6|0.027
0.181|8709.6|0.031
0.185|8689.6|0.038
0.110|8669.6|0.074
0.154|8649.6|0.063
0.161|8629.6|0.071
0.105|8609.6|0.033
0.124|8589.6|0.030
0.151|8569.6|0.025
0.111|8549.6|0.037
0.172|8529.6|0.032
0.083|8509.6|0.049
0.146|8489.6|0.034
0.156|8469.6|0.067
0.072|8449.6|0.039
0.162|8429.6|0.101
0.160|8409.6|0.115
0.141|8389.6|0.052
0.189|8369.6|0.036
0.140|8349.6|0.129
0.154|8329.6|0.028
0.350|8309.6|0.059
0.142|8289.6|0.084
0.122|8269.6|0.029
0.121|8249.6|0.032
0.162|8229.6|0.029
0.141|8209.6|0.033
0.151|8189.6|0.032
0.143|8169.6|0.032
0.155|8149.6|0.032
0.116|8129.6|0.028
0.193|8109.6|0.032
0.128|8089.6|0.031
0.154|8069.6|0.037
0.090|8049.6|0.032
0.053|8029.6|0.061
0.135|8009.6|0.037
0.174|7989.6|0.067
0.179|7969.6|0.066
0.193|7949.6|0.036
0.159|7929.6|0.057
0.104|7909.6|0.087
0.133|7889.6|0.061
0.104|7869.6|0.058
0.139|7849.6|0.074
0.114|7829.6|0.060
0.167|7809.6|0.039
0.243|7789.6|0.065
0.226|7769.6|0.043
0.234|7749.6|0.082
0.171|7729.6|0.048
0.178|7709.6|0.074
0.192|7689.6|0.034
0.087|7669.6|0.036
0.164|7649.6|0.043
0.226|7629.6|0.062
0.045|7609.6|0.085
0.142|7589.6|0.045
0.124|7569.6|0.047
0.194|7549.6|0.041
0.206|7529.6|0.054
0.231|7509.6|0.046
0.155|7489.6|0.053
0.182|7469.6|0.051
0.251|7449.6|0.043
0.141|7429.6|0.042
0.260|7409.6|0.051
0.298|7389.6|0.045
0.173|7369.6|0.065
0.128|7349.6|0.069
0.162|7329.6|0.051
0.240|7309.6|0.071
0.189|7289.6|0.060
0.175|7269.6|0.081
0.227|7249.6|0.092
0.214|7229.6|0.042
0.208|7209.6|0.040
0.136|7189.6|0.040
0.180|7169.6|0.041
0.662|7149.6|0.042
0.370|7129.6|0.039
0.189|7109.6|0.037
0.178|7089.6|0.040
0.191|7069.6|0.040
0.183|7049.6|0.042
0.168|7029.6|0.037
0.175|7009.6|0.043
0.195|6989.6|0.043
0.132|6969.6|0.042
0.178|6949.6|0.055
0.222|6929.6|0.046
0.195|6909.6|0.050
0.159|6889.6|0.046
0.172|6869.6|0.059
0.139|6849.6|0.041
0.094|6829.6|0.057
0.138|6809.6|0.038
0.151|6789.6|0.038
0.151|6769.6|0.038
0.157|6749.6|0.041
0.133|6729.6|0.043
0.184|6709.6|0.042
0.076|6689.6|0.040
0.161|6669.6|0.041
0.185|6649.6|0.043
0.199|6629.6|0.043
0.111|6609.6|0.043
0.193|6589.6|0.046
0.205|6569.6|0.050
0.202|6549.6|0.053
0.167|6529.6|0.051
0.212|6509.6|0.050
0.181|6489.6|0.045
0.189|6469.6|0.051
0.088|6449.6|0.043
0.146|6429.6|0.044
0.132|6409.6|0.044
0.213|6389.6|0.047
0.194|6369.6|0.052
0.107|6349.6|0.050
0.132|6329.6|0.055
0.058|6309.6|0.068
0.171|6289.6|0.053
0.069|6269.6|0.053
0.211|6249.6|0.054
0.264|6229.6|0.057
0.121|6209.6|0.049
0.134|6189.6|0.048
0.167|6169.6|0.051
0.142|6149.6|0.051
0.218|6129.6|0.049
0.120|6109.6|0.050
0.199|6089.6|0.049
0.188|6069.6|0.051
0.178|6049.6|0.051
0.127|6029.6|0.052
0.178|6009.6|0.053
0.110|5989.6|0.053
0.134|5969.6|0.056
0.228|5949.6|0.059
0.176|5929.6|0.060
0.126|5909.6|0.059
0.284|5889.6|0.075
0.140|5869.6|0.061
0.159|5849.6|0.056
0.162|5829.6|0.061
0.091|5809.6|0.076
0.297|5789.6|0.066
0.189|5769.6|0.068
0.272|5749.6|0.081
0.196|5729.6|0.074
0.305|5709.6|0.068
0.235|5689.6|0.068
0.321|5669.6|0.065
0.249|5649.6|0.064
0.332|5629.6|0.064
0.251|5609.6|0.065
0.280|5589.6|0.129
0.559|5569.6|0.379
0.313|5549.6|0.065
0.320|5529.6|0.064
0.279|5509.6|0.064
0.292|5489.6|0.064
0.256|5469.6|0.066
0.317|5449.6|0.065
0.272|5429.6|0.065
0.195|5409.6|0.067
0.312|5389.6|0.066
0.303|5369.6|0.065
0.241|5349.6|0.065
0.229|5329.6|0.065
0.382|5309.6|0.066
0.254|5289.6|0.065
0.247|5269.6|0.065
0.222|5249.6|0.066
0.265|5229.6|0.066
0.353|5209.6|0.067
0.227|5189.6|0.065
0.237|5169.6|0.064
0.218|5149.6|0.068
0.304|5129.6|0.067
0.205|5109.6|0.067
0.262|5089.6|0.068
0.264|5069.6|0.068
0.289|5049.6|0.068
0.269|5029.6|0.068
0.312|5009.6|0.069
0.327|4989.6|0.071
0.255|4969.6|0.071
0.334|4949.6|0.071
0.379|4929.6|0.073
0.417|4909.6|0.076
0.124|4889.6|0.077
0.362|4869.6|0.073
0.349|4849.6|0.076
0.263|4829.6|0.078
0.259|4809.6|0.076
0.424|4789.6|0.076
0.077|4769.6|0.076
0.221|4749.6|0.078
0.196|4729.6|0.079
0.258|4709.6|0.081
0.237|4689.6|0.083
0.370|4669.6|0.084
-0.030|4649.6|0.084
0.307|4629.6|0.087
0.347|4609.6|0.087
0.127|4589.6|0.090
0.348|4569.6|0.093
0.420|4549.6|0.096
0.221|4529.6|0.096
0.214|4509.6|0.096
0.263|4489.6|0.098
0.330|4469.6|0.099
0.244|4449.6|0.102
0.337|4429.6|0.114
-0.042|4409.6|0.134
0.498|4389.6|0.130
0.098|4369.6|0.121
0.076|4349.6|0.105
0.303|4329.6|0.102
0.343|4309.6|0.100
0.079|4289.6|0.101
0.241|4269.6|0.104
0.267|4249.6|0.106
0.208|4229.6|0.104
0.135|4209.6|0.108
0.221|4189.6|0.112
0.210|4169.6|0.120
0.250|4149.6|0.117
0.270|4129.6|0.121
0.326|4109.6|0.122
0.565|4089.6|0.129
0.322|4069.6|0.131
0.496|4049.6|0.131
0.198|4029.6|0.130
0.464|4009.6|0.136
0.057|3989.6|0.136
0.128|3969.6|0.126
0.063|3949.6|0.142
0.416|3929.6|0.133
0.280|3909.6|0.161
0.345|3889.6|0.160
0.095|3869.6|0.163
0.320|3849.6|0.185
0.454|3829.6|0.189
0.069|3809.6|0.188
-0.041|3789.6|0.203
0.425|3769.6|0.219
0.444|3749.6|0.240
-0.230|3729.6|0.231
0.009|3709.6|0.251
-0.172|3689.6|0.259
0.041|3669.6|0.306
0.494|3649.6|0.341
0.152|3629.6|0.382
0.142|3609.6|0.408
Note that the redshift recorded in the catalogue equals 0.915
